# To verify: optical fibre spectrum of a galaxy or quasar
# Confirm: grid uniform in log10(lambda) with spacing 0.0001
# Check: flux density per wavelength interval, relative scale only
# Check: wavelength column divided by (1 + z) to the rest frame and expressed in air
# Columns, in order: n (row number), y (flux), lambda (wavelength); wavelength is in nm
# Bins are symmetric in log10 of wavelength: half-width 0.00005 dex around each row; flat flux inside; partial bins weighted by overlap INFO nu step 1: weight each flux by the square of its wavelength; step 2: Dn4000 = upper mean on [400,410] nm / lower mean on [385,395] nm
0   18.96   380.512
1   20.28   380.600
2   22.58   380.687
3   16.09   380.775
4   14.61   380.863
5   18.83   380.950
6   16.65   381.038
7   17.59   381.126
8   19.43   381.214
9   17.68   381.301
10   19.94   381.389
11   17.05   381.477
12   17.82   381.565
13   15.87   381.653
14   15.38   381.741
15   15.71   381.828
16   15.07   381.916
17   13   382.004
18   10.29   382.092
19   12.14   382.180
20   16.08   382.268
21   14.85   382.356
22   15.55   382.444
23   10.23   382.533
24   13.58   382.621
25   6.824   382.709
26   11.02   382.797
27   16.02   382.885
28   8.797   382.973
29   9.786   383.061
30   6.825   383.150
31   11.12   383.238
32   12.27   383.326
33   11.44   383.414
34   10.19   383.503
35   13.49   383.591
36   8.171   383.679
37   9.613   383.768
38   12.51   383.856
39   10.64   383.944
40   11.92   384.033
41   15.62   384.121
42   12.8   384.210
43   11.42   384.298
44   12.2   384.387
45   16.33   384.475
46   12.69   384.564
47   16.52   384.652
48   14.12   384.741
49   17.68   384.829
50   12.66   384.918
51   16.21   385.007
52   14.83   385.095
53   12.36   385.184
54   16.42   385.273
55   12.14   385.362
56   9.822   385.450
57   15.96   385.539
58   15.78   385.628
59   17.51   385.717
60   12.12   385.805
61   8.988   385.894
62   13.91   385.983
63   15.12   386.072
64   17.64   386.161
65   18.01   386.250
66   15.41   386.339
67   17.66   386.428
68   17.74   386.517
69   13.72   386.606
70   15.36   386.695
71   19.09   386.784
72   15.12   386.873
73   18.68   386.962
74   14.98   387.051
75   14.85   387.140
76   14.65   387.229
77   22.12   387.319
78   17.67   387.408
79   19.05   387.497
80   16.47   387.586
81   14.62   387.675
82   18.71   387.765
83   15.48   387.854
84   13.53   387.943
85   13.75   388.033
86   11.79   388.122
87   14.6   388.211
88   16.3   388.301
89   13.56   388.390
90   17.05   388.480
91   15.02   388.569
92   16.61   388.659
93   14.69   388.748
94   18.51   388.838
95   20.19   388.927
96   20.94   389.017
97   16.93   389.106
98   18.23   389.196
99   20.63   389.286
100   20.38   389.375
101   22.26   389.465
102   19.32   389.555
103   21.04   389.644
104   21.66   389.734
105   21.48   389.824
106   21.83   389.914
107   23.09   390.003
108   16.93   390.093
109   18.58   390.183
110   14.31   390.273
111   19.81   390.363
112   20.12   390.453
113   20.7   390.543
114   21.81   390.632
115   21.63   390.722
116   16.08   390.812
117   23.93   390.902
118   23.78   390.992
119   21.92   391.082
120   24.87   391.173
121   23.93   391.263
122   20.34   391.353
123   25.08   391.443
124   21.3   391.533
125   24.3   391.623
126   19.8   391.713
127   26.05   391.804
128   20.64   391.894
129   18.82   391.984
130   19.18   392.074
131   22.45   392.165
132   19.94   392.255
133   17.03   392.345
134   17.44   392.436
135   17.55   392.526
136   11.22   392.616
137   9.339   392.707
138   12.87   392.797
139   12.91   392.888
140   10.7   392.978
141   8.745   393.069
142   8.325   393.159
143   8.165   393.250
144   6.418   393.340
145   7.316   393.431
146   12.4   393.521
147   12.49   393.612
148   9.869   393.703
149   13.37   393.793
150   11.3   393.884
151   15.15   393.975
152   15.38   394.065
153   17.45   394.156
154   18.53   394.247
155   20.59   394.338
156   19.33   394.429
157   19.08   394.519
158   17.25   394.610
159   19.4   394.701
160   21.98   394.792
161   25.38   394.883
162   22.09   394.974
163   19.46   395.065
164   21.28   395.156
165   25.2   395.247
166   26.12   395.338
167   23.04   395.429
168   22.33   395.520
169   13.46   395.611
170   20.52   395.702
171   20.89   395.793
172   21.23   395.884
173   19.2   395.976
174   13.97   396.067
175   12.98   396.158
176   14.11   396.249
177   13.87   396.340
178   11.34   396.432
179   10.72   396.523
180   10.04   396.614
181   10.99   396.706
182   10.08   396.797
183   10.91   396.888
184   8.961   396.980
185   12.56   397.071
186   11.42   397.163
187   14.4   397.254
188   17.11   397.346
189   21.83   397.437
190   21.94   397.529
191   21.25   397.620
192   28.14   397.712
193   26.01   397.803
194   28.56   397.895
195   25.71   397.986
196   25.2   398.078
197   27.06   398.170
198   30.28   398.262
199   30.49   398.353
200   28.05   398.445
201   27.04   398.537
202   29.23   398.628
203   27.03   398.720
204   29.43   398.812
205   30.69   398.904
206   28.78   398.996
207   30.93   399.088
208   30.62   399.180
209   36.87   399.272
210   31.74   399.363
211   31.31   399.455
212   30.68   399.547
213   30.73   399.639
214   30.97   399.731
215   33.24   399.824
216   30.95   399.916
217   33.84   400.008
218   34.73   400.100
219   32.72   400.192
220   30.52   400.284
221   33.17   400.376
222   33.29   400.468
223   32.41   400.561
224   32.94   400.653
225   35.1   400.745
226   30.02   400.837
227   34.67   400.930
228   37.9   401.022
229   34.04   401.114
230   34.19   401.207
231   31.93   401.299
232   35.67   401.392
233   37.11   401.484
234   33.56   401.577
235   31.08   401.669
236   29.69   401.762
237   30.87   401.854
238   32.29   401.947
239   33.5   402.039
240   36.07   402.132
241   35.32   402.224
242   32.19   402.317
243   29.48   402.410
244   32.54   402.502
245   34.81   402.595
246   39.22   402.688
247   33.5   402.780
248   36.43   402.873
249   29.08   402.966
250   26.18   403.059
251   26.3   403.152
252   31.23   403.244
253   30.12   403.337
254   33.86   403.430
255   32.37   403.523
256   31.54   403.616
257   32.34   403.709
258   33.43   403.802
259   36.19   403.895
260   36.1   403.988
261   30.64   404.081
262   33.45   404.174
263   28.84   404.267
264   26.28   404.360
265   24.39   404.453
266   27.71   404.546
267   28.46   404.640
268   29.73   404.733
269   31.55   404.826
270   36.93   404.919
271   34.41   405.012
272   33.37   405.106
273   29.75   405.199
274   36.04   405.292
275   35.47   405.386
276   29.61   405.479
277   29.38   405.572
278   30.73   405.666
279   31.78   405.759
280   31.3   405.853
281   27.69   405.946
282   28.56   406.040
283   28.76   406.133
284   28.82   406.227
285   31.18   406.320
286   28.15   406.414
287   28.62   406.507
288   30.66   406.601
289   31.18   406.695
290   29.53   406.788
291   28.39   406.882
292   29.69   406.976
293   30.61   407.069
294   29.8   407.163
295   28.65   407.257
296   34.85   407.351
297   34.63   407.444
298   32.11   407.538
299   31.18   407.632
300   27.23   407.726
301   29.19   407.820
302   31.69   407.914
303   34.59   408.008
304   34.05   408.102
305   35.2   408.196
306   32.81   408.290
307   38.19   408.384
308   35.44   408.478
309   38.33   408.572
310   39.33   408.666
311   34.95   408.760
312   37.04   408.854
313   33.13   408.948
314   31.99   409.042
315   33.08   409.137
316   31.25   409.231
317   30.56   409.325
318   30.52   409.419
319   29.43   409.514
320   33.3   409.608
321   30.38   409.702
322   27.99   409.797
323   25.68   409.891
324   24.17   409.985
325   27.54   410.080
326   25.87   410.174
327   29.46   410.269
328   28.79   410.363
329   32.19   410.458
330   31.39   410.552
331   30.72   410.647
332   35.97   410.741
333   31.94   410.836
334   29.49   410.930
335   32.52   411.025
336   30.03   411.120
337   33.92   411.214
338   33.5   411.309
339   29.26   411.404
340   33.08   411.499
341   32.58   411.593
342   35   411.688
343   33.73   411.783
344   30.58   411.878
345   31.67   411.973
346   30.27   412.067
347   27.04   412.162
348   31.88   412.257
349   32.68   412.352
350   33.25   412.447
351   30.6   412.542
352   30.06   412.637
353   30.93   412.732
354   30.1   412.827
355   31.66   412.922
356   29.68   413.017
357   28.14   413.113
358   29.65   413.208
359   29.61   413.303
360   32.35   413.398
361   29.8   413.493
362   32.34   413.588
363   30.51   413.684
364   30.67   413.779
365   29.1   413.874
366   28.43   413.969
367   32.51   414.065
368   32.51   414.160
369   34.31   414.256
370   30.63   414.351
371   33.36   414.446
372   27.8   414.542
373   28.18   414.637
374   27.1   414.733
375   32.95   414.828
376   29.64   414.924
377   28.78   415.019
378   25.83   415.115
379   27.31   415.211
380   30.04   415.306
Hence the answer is 2.0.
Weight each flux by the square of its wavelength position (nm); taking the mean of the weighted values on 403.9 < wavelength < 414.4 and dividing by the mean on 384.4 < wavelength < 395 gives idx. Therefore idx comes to 2.0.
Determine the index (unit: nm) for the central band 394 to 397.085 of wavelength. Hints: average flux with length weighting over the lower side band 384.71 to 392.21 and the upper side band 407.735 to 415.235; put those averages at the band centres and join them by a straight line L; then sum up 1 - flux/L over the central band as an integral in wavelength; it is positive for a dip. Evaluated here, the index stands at 0.64 nm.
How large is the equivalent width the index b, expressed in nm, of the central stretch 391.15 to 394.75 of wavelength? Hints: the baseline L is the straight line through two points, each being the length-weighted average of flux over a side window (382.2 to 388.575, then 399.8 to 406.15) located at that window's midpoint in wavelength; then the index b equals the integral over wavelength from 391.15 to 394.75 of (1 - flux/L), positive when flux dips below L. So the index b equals 0.89 nm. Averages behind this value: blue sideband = 14.1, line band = 16.4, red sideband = 32.2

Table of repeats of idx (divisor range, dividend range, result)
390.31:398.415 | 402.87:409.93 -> 1.84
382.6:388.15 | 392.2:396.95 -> 1.16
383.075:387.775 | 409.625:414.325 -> 2.45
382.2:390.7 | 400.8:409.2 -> 2.28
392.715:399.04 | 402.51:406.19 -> 1.78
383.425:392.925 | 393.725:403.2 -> 1.59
